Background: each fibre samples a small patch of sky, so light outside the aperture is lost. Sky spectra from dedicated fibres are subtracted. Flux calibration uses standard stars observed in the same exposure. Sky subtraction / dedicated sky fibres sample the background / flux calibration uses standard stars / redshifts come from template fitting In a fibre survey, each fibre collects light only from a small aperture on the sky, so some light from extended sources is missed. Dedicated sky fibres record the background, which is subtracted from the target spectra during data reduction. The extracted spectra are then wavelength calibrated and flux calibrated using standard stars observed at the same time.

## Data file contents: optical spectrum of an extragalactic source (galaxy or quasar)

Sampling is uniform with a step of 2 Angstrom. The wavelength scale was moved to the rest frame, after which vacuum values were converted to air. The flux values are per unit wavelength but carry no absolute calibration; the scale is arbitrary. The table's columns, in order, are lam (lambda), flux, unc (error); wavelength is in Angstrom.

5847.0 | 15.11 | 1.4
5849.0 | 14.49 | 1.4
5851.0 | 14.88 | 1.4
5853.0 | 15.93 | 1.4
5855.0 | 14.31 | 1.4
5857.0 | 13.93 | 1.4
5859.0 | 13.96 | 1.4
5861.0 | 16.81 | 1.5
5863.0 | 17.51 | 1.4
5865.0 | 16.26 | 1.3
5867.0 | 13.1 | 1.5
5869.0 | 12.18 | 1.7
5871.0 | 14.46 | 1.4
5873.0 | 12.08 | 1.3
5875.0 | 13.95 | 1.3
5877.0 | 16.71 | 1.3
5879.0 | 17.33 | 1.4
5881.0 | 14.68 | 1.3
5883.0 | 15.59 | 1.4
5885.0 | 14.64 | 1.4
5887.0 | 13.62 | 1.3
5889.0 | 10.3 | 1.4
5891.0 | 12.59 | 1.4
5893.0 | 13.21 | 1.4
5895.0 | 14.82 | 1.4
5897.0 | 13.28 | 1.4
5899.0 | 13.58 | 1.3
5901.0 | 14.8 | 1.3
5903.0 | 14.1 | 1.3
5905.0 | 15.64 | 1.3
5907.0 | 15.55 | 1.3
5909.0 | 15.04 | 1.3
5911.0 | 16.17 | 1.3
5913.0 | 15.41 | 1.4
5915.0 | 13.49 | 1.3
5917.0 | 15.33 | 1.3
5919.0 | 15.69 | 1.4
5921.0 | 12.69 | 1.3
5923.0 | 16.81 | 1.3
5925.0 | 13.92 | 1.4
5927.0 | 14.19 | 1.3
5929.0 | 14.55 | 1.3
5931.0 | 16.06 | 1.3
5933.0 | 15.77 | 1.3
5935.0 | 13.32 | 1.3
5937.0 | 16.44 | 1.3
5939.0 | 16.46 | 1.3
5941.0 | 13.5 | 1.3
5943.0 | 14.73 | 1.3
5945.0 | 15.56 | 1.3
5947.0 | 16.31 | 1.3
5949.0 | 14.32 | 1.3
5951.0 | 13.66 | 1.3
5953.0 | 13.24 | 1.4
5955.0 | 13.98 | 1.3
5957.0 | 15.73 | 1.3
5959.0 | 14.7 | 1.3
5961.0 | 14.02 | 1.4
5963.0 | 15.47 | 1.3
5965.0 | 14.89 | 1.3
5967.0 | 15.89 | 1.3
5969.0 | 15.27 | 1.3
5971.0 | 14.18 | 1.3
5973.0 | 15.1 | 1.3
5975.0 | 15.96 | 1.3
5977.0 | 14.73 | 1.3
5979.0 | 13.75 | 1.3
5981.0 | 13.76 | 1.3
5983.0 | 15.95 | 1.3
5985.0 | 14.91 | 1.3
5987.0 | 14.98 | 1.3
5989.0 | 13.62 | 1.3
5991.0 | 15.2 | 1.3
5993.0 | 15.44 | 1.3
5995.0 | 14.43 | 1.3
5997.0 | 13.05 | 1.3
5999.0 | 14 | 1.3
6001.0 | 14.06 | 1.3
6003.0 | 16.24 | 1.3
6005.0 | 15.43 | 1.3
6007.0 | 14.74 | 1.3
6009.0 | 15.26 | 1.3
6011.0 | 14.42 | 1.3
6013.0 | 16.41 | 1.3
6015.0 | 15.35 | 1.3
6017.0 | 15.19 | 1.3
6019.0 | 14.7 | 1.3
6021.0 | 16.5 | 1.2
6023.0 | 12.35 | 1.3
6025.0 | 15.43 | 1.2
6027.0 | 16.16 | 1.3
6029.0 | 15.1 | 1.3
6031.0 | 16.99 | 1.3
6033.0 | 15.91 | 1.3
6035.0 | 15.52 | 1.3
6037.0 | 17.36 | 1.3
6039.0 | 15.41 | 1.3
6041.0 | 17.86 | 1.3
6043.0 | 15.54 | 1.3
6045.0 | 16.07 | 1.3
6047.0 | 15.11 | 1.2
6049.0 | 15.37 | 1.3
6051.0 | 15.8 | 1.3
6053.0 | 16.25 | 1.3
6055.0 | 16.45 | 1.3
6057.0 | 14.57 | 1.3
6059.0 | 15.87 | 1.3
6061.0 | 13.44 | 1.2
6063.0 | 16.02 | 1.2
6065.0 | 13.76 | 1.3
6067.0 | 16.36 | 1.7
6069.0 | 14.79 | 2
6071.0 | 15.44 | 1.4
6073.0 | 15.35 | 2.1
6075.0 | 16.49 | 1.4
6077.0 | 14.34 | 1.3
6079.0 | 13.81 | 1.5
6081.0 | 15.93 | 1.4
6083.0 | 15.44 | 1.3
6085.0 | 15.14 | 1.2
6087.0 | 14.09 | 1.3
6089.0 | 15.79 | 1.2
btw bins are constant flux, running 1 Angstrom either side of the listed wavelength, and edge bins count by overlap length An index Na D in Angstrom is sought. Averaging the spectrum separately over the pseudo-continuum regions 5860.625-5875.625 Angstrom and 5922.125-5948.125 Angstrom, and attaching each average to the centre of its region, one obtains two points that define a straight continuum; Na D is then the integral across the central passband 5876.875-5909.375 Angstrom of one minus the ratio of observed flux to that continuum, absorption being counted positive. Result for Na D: 0.8 Angstrom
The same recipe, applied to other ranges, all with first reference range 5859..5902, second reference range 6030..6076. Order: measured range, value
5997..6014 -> 0.4 Angstrom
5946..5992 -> 0.9 Angstrom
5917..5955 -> -0.1 Angstrom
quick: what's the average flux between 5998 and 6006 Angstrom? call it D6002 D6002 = 14.9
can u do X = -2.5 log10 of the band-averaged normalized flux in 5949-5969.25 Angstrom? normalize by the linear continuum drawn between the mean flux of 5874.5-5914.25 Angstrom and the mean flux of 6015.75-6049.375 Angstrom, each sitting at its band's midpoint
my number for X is 0.032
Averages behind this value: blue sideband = 14.6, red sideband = 15.7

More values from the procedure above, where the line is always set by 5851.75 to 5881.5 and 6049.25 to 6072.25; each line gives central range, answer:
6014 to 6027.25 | 0.02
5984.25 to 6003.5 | 0.05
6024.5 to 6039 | -0.05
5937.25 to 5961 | 0.02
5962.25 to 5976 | -0.01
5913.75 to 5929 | 0.03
